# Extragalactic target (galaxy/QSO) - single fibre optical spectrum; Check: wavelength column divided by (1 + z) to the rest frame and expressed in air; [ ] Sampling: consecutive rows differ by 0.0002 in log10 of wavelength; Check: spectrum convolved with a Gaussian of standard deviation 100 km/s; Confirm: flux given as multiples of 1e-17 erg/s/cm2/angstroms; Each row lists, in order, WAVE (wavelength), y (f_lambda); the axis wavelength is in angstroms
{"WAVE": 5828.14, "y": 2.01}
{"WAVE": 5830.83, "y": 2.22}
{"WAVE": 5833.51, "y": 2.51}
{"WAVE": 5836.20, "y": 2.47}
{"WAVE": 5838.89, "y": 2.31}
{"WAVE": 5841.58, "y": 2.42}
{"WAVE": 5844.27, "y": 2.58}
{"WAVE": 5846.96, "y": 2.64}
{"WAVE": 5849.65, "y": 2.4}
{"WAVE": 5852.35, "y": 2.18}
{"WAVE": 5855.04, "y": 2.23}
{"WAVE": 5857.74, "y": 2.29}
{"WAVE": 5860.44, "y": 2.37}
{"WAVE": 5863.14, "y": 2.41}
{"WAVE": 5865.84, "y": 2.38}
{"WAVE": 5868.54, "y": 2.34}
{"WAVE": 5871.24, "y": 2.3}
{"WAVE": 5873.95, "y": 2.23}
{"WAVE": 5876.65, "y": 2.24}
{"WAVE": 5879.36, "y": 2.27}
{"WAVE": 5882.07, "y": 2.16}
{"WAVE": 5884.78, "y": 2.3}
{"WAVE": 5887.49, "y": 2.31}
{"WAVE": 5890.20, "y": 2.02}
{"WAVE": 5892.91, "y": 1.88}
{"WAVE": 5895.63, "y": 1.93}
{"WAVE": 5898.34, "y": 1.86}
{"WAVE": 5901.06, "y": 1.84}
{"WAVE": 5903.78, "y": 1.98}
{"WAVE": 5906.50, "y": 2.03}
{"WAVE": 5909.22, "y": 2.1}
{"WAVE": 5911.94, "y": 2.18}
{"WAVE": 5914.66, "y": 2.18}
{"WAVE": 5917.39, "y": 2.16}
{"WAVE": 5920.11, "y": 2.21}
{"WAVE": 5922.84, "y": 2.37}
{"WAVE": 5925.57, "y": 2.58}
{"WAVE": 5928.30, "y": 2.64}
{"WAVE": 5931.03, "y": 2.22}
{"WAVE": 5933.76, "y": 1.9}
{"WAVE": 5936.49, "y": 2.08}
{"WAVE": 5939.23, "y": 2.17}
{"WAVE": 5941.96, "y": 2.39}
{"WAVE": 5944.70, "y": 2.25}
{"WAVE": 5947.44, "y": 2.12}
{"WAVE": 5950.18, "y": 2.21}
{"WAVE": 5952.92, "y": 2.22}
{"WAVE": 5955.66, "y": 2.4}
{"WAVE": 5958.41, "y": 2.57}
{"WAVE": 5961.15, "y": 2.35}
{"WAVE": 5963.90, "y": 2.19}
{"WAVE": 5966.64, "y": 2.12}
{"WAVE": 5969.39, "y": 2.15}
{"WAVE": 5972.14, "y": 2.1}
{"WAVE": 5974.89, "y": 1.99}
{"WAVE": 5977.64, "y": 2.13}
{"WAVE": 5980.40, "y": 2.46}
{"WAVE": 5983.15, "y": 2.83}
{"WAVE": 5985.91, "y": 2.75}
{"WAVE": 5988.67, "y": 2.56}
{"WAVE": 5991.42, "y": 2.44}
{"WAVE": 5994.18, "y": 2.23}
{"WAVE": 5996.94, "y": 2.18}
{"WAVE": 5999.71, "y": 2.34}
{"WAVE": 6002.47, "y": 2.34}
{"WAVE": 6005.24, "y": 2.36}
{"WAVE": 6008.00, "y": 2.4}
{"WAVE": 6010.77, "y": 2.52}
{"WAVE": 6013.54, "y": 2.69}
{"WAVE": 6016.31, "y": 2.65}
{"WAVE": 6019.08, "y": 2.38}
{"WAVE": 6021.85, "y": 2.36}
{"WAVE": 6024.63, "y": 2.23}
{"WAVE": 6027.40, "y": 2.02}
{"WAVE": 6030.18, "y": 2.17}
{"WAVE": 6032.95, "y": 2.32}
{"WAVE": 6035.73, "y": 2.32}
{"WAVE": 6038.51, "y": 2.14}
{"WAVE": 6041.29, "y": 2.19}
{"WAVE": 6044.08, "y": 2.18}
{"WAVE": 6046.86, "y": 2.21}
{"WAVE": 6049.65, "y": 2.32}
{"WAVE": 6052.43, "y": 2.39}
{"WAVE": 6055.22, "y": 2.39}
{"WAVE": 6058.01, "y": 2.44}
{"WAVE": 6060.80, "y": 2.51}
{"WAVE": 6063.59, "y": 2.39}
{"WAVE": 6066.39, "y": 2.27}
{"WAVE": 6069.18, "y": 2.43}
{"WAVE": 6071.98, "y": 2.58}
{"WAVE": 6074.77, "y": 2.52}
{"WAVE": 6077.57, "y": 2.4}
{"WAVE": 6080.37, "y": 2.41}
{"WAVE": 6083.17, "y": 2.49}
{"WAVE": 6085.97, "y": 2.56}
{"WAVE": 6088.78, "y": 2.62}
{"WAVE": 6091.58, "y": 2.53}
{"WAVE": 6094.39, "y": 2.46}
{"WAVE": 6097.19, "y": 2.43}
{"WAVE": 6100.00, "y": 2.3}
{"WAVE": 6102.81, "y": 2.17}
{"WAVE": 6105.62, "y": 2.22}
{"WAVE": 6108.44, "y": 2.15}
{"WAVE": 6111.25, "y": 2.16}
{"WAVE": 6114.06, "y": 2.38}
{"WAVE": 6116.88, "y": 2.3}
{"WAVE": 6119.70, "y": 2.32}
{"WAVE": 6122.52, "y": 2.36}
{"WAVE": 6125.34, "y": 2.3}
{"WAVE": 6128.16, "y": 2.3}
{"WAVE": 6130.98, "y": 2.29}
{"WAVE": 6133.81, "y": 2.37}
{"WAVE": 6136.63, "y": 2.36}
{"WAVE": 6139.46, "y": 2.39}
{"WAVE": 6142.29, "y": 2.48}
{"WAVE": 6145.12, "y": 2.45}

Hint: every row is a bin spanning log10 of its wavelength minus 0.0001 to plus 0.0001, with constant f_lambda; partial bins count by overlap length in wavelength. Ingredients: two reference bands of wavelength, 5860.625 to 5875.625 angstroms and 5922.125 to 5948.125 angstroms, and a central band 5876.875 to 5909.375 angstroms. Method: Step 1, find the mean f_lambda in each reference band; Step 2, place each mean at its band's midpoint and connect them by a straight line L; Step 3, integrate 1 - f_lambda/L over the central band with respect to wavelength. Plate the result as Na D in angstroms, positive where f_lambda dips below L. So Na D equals 3.52 angstroms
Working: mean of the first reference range 2.33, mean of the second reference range 2.27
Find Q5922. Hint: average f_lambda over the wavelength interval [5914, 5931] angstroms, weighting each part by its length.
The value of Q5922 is 2.35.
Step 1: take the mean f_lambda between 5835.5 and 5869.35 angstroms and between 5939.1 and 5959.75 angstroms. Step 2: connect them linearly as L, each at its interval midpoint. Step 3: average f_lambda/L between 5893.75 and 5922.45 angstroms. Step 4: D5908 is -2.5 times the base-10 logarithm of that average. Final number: 0.14 mag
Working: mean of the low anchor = 2.39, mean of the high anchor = 2.3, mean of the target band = 2.05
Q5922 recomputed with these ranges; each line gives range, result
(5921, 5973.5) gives 2.26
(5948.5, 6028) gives 2.35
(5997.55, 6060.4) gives 2.34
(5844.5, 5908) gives 2.21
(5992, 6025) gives 2.4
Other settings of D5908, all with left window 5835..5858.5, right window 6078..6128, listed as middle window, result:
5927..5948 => 0.074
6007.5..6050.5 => 0.025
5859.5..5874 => 0.020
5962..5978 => 0.124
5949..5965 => 0.024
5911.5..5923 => 0.084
